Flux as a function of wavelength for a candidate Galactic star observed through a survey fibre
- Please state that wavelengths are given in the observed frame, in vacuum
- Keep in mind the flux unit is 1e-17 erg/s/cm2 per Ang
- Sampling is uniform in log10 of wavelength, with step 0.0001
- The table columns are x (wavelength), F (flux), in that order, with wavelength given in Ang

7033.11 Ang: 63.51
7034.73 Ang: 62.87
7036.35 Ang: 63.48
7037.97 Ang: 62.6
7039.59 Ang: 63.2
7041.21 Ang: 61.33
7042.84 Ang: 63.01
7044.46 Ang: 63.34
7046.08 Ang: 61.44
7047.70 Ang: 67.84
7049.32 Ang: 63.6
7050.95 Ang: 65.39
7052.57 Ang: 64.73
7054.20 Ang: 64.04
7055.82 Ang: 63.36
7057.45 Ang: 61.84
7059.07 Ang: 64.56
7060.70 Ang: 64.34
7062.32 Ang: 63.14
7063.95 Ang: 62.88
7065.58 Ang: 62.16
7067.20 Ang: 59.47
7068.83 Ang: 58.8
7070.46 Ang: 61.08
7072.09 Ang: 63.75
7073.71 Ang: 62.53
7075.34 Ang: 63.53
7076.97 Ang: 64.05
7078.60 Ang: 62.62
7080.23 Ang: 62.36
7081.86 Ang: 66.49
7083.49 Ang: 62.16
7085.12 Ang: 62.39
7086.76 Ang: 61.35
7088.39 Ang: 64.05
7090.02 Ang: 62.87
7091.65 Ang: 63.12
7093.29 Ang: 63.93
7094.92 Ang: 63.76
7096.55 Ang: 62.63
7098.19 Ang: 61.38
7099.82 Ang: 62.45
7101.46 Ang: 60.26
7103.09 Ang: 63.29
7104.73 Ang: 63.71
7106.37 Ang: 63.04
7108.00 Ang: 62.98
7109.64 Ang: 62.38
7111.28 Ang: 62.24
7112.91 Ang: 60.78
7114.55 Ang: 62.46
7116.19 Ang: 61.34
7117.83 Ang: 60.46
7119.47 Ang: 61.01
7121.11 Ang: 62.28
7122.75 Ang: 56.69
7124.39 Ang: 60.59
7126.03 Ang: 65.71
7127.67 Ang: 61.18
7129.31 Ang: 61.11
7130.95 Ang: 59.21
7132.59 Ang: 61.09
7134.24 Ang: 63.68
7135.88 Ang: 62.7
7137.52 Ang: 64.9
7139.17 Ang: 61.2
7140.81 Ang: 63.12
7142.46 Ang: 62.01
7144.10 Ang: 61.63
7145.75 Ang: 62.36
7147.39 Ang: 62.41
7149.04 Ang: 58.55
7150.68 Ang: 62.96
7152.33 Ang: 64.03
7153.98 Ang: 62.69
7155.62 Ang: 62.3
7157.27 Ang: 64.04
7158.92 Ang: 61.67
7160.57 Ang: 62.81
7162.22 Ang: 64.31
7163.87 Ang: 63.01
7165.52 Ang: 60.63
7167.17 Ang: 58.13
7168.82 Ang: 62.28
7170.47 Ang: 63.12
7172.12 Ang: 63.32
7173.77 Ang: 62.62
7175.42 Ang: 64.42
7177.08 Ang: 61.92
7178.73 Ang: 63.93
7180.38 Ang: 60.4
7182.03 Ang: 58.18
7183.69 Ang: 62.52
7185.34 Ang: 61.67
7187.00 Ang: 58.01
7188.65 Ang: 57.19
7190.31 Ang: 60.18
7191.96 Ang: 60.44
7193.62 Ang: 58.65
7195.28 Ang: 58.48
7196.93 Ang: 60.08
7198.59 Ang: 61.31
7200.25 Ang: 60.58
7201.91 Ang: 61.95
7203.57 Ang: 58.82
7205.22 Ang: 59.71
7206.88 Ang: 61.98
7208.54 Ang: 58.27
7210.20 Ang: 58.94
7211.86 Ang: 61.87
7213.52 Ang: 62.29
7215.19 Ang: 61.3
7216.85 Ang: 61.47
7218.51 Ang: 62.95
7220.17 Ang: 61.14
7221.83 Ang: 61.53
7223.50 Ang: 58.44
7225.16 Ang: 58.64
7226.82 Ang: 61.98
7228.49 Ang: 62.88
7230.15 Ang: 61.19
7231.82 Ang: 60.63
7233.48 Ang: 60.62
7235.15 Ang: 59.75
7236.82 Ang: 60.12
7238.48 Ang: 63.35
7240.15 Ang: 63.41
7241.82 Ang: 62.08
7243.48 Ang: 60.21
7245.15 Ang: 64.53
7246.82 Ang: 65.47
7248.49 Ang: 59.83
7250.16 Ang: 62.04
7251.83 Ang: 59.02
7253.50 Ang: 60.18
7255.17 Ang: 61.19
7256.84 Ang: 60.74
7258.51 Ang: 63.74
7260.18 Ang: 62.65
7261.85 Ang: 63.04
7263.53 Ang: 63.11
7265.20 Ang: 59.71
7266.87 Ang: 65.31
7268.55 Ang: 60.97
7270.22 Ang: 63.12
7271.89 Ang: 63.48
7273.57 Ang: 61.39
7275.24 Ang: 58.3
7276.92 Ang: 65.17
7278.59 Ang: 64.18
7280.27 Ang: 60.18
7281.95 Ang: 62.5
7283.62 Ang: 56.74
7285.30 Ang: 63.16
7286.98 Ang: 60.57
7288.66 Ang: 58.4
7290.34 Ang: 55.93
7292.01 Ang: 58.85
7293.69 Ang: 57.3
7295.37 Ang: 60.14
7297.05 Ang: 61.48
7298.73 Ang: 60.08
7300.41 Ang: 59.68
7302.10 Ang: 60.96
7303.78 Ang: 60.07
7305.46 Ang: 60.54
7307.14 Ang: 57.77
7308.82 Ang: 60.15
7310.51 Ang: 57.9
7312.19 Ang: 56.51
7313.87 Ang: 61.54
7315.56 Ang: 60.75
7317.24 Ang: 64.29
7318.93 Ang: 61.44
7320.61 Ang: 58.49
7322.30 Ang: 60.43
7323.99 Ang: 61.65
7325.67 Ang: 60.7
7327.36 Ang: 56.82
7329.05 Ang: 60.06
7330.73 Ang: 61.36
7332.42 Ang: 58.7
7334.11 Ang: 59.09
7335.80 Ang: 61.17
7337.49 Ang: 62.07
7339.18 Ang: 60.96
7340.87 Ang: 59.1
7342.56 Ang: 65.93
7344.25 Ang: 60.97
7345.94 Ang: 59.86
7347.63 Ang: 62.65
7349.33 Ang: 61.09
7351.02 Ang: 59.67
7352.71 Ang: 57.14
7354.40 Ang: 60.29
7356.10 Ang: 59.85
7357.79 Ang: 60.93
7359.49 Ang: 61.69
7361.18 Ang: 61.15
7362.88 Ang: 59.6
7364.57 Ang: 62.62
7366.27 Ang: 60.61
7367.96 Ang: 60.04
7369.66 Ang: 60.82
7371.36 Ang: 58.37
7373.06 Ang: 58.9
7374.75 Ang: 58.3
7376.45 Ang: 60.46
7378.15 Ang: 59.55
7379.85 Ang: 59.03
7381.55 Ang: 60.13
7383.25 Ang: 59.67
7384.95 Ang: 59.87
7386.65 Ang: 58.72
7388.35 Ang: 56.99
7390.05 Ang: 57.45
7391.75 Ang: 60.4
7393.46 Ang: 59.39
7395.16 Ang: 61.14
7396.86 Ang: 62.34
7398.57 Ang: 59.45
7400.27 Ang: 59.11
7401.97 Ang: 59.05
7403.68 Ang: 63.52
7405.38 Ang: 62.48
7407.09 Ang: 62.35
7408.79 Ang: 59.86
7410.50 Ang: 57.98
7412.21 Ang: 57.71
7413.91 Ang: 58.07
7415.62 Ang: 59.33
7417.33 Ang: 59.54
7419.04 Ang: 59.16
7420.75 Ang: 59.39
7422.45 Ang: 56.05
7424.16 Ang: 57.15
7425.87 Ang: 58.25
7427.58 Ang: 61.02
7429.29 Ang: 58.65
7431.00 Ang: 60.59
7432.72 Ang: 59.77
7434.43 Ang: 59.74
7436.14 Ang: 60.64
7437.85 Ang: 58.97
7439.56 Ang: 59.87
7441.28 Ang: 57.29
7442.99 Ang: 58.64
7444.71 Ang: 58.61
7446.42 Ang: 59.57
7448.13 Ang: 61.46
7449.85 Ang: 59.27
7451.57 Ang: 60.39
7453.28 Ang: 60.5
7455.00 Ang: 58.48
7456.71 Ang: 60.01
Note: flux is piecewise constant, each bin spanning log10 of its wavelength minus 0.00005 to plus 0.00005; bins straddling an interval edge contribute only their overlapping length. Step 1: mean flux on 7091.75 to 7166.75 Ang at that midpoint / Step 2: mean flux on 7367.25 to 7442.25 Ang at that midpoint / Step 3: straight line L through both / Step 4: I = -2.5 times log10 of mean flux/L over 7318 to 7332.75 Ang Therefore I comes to 0.00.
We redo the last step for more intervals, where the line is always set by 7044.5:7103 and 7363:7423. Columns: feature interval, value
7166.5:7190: 0.011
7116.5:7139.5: 0.015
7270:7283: -0.023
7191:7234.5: 0.017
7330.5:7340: -0.003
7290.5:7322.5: 0.013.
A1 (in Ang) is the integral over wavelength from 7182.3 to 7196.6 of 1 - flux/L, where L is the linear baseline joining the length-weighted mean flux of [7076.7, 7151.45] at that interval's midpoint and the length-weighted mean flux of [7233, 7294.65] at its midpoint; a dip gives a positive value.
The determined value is 0.5 Ang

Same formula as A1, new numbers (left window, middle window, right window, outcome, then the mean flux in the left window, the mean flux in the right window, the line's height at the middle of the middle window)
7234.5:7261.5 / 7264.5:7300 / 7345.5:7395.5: 0.3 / 61.8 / 59.9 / 61.3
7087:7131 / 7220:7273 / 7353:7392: -0.7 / 62.1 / 59.8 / 60.9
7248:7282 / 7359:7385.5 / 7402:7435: 0.1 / 61.9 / 59.5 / 60.2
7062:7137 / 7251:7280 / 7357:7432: -0.6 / 62.2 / 59.7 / 60.8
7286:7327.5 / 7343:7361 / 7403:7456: -0.3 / 59.8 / 59.5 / 59.7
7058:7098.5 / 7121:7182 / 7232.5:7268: 0.3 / 62.8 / 61.9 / 62.4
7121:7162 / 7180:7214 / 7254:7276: 1.1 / 62.1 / 62.1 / 62.1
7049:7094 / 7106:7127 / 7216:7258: 0.3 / 63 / 61.4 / 62.6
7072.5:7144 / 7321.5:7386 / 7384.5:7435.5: -0.3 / 62.4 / 59.5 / 60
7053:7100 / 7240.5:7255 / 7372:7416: -0.1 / 62.8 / 59.7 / 61.1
